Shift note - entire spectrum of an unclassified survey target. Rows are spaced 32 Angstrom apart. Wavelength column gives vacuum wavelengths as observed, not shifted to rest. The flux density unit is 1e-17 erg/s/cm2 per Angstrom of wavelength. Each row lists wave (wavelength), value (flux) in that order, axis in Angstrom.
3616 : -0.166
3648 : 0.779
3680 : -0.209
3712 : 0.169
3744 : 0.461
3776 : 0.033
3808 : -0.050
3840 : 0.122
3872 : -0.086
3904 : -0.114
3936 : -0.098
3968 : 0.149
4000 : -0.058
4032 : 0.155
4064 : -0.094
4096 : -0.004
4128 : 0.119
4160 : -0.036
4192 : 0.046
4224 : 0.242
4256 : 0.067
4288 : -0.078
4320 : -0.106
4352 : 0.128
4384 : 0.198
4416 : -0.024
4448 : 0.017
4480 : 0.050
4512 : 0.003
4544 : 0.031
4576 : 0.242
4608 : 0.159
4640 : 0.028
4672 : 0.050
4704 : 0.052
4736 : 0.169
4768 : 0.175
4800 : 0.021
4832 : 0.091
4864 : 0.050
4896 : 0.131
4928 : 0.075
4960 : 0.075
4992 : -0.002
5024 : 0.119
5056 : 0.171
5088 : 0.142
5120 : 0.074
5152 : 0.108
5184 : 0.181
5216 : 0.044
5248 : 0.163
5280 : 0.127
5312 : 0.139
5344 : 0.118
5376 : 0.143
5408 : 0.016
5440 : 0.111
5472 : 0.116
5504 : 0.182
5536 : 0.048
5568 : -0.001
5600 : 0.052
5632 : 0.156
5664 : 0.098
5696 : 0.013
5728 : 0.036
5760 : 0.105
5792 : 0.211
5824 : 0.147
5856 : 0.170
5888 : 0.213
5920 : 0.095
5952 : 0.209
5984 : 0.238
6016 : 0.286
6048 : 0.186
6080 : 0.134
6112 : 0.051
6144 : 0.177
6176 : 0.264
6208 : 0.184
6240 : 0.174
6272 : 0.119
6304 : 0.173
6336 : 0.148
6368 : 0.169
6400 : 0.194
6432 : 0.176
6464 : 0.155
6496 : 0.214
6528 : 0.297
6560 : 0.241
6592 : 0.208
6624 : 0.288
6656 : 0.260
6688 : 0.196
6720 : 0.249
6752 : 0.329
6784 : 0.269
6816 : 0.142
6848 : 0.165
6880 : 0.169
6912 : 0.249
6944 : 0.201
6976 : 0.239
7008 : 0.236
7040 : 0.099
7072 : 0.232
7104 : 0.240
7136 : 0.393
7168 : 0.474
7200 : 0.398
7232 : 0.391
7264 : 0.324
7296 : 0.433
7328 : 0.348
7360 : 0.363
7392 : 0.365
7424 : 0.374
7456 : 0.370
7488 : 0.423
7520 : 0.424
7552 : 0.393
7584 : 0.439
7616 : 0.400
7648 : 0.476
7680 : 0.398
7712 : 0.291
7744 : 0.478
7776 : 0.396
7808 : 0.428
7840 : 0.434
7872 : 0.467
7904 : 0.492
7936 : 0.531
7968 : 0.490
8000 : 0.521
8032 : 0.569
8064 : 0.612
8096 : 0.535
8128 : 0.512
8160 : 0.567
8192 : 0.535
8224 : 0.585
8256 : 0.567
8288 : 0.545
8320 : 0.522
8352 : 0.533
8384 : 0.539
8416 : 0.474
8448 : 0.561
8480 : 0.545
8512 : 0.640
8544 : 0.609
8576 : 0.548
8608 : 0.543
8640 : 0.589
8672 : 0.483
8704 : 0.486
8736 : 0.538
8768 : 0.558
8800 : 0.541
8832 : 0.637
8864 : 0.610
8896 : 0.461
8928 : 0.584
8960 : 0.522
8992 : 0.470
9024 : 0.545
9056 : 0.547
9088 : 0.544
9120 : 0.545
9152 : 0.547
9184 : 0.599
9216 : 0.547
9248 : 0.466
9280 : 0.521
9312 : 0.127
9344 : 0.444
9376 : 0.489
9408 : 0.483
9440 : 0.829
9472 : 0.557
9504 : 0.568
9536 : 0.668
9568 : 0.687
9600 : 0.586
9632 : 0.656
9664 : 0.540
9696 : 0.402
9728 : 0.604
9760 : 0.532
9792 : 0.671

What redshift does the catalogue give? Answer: 0.789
